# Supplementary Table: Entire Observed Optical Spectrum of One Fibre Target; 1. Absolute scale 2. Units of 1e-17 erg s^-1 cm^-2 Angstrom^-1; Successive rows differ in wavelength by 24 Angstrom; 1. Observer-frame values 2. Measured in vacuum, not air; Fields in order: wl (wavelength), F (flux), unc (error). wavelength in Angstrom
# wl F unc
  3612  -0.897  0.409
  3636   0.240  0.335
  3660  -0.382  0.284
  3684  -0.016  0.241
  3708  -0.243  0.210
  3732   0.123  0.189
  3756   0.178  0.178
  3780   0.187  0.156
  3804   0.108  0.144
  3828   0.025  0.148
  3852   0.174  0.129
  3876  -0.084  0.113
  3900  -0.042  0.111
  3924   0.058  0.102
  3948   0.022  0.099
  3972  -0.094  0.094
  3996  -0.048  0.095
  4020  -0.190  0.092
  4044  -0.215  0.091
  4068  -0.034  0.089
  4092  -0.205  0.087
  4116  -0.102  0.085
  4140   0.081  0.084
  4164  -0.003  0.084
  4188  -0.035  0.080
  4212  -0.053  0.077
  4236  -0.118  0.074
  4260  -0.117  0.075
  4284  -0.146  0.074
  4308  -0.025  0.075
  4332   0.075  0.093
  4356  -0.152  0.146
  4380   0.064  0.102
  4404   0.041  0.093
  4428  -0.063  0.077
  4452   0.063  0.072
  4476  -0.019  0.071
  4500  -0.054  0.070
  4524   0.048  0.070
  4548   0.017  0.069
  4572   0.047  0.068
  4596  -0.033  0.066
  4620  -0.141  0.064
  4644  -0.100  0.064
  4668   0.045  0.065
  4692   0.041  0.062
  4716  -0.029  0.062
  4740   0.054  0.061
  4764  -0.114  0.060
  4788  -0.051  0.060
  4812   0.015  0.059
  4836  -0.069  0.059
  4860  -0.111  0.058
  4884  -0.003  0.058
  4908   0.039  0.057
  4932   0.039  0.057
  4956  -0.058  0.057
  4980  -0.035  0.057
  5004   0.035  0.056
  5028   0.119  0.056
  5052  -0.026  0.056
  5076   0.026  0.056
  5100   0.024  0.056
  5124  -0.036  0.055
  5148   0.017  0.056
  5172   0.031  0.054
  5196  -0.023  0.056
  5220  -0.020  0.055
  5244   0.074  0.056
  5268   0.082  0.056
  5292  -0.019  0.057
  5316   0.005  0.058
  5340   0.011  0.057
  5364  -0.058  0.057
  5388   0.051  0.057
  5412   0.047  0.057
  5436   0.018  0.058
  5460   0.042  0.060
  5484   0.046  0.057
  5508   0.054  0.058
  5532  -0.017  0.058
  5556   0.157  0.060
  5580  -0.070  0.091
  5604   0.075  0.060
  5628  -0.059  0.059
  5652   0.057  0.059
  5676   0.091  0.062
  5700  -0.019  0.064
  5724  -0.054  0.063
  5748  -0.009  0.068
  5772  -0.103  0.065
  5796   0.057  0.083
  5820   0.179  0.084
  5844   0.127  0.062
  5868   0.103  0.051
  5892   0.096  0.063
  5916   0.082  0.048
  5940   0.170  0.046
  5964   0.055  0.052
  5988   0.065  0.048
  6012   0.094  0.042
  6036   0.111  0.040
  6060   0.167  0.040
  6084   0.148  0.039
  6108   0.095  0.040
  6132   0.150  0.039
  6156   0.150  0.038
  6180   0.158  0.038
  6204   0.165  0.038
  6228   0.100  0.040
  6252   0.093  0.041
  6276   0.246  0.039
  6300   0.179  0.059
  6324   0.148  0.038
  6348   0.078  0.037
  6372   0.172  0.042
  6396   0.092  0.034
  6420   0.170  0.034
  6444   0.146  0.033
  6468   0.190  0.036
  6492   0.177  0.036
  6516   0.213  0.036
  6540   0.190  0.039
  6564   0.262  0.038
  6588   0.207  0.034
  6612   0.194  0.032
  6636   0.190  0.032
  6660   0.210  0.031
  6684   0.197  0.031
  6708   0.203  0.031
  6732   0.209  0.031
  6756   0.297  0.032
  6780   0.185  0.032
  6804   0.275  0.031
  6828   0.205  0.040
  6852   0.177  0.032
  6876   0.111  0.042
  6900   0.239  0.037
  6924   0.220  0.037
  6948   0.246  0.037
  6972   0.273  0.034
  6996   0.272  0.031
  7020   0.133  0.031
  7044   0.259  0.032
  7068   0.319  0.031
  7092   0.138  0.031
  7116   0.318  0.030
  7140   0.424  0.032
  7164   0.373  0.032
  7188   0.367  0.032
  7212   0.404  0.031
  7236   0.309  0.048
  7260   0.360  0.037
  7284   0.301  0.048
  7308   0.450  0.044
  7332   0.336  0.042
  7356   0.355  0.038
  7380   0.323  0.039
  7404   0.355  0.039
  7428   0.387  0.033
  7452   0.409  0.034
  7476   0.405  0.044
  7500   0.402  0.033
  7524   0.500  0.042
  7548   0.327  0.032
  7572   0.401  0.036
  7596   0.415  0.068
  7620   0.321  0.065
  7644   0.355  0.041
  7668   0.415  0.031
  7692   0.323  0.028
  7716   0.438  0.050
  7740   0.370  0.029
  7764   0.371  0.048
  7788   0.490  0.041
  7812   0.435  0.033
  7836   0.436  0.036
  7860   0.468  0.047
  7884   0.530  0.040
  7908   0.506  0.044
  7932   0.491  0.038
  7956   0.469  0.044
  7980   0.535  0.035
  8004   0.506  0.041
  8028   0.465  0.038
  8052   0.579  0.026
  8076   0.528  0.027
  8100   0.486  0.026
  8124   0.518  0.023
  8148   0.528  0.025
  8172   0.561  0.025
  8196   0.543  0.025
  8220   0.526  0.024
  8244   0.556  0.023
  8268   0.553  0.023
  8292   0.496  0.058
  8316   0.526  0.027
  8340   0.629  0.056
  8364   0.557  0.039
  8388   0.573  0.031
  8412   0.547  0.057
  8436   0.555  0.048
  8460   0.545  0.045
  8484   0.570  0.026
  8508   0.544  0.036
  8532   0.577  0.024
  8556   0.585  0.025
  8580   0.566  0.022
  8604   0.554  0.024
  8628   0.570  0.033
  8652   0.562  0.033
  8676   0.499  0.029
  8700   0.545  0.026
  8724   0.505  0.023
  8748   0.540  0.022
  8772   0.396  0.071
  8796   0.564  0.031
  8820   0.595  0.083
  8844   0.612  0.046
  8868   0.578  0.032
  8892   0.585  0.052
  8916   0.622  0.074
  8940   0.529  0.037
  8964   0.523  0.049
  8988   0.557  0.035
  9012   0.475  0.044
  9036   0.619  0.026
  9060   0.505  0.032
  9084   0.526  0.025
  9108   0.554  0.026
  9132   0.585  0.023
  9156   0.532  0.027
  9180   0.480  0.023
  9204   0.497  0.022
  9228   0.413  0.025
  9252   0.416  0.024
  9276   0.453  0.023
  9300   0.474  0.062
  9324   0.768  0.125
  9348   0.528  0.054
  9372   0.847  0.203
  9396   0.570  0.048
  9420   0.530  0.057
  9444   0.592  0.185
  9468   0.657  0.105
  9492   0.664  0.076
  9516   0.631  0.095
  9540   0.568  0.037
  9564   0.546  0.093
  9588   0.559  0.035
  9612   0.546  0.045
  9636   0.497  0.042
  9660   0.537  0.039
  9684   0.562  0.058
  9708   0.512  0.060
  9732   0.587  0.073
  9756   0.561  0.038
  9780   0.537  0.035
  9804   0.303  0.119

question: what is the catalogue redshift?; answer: 0.79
